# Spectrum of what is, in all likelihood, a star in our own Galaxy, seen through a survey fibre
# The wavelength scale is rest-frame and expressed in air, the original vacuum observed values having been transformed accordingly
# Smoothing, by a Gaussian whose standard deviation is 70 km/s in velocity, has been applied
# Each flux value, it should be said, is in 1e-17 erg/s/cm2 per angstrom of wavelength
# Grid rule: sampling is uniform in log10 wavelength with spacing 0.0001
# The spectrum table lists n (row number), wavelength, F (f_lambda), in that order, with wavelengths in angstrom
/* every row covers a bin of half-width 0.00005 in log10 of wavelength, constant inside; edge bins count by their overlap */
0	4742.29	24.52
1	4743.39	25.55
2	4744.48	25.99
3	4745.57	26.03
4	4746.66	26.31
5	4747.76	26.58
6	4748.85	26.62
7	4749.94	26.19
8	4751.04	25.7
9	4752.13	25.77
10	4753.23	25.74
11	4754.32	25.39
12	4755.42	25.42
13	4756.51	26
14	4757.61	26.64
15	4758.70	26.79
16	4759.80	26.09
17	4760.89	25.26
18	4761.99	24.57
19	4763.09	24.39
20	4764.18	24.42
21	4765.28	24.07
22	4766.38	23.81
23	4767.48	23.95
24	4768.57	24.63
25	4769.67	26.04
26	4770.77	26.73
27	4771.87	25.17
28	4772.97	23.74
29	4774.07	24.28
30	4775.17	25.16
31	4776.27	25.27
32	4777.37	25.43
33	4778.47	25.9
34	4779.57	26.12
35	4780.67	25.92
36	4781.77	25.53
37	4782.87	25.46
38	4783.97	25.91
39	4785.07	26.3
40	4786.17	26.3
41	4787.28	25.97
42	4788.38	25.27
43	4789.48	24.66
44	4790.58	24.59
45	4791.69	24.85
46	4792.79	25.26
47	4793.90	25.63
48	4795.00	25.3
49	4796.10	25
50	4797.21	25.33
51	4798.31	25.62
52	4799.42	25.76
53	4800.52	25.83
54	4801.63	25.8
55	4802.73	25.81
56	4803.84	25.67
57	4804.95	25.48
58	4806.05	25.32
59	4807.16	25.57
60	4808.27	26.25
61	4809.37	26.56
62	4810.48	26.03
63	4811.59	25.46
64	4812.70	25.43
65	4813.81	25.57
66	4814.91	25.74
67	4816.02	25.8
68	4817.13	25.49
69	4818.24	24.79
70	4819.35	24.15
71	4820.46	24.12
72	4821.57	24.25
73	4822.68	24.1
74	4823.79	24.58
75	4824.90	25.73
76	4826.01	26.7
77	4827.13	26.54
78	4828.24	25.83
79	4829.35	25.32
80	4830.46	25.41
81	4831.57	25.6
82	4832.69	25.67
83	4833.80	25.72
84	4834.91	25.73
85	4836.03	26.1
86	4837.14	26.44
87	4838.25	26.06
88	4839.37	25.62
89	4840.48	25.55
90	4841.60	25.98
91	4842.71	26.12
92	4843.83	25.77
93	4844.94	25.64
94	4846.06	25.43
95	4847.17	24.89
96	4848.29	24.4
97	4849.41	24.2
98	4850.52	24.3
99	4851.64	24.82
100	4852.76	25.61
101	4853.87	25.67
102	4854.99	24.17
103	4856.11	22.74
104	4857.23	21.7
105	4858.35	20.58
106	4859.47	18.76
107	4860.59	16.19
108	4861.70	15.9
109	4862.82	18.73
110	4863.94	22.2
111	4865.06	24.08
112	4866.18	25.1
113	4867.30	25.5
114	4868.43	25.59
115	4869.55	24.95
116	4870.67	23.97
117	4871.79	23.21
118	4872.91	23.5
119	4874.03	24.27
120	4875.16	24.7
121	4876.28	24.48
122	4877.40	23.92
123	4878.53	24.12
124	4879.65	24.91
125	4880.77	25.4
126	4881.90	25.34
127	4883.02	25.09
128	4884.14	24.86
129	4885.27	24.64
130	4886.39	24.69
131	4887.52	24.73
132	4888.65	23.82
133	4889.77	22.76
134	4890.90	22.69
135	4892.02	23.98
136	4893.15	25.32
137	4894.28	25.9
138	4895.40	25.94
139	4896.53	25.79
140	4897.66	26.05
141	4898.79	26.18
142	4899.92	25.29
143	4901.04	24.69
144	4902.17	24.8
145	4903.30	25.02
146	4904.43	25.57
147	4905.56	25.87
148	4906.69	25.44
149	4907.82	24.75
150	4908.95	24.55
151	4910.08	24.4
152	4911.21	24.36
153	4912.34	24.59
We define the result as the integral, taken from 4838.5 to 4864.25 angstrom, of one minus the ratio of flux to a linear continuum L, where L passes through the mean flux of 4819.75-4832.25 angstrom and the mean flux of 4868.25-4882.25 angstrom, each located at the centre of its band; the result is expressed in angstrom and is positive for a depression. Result 1.6 angstrom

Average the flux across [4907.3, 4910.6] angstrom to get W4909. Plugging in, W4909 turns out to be 24.6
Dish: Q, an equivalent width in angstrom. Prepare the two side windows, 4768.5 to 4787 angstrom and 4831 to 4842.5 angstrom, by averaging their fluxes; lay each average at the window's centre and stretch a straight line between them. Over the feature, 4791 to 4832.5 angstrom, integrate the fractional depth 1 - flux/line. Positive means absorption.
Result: 0.4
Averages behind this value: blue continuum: 25.5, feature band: 25.4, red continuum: 25.9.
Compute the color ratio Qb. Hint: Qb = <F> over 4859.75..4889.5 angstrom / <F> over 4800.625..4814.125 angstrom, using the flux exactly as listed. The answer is 0.9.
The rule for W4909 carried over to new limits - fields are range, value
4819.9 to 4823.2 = 24.2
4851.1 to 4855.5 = 25.1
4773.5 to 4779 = 25.2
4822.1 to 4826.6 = 25.2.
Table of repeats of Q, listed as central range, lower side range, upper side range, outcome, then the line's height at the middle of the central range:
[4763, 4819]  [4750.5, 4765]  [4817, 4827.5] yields -0.3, 25.2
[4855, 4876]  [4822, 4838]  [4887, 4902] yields 2.4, 25.2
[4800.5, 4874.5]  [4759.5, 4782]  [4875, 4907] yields 1.1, 25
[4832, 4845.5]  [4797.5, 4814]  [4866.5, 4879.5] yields -0.4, 25.1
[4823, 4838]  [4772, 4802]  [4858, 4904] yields -0.7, 24.7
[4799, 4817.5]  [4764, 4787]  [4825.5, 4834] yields -0.1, 25.6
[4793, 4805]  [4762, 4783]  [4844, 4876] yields -0.5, 24.5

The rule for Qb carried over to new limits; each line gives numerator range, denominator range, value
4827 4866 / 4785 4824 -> 0.95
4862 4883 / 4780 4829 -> 0.94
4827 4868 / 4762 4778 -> 0.97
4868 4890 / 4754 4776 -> 0.97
